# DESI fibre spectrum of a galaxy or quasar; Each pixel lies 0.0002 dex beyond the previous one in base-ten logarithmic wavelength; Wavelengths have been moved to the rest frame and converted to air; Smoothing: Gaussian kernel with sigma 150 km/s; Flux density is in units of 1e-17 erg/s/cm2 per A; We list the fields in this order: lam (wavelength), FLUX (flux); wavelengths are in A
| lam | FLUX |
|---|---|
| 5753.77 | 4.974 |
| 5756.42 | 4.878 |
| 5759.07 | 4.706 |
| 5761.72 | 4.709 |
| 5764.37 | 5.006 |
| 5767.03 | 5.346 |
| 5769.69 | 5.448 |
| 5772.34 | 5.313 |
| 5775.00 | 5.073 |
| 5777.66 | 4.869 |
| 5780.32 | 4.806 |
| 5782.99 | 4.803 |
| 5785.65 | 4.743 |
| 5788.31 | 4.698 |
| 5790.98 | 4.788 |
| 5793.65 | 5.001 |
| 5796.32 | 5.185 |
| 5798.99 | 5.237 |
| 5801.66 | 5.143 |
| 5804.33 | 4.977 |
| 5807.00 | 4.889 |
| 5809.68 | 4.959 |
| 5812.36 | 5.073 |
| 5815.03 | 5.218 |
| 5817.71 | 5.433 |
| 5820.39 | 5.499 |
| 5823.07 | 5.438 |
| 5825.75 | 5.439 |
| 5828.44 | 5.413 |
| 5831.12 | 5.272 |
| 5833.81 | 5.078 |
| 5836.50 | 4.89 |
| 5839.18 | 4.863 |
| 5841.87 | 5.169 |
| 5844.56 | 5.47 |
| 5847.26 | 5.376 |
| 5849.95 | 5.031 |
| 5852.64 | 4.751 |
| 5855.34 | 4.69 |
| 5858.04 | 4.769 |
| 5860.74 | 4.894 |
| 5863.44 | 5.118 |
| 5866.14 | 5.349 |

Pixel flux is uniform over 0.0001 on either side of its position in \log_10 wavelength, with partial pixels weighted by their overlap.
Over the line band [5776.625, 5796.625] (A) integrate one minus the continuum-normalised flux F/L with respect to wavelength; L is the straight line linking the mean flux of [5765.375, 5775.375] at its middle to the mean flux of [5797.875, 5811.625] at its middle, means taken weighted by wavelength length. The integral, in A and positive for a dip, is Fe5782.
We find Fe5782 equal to 1.29 A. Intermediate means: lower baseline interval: 5.31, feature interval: 4.84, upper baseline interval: 5.04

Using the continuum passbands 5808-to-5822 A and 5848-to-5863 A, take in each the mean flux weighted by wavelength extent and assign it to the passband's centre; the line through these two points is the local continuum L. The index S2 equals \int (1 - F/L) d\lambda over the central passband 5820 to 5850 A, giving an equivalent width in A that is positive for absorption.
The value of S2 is -1.2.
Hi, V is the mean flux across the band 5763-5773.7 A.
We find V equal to 5.28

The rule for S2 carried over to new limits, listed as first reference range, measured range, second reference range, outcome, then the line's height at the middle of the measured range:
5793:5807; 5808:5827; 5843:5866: -0.8 A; 5.07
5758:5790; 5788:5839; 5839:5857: -1.3 A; 5.01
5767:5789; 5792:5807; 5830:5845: -0.1 A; 5.04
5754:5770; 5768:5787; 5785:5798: -0.3 A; 4.94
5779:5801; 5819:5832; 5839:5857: -1.1 A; 5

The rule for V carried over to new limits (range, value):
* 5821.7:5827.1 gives 5.44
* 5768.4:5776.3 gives 5.28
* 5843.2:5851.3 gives 5.29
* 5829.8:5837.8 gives 5.08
